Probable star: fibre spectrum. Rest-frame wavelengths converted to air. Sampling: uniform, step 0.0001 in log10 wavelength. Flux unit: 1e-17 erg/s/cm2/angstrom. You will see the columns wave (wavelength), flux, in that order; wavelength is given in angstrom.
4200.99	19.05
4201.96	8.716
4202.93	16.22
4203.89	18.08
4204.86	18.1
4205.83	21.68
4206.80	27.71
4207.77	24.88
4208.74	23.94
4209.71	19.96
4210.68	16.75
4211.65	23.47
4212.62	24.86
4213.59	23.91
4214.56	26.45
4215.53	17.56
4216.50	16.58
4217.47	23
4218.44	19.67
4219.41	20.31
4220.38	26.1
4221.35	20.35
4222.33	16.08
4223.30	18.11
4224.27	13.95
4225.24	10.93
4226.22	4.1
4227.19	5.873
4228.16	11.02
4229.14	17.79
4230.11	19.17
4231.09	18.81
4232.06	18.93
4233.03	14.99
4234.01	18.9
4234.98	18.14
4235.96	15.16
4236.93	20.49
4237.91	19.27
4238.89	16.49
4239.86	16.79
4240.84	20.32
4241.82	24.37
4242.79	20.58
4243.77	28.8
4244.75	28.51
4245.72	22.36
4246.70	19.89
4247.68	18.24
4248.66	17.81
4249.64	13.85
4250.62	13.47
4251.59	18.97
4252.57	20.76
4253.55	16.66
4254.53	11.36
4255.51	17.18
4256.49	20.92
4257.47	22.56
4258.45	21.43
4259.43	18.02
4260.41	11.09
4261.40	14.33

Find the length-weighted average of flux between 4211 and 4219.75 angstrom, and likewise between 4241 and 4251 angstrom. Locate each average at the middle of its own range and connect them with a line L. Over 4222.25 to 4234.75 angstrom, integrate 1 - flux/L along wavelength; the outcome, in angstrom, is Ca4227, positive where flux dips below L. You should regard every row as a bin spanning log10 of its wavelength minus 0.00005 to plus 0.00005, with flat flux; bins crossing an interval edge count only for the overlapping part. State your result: 4.0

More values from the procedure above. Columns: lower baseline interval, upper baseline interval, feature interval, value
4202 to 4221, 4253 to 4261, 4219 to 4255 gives 2.30 angstrom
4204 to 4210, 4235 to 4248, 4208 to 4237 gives 4.76 angstrom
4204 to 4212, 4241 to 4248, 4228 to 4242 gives 2.94 angstrom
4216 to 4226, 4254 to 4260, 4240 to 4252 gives -1.40 angstrom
